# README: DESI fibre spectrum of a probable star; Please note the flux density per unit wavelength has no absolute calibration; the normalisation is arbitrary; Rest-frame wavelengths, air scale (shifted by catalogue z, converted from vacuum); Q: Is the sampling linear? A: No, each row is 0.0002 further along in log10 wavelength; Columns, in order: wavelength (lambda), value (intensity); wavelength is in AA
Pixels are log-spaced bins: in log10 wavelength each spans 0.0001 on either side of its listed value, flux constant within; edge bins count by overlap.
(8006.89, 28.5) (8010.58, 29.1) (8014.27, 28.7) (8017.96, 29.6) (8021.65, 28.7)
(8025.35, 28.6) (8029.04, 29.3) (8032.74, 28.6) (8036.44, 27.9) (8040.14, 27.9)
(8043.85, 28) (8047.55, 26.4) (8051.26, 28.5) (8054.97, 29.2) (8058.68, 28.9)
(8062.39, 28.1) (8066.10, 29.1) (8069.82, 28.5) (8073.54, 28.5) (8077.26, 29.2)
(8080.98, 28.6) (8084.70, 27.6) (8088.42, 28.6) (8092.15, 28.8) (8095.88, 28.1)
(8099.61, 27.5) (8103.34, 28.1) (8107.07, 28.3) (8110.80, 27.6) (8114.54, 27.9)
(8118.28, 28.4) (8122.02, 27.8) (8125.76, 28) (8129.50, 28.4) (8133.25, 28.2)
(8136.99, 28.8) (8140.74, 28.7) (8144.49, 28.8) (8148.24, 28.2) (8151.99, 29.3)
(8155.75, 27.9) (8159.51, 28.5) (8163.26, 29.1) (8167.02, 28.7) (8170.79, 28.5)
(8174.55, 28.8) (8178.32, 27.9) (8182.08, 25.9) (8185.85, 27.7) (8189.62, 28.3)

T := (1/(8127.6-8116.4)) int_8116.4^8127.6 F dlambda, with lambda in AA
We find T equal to 28.1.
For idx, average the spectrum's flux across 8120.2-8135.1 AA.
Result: 28.1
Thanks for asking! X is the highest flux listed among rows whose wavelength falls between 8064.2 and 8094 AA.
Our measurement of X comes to 29.2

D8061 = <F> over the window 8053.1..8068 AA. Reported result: 28.8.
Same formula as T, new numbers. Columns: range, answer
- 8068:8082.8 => 28.7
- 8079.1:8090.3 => 28.3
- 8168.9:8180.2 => 28.4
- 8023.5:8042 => 28.5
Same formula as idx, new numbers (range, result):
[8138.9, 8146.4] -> 28.8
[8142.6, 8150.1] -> 28.5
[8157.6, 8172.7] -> 28.7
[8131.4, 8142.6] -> 28.6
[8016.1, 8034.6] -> 29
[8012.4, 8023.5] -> 29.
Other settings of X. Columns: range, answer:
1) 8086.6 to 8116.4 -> 28.8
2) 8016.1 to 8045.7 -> 29.6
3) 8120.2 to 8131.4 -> 28.4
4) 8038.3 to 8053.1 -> 28.5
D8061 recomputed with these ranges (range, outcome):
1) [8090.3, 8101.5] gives 28.1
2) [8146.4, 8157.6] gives 28.5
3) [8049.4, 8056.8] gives 28.8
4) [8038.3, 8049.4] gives 27.4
